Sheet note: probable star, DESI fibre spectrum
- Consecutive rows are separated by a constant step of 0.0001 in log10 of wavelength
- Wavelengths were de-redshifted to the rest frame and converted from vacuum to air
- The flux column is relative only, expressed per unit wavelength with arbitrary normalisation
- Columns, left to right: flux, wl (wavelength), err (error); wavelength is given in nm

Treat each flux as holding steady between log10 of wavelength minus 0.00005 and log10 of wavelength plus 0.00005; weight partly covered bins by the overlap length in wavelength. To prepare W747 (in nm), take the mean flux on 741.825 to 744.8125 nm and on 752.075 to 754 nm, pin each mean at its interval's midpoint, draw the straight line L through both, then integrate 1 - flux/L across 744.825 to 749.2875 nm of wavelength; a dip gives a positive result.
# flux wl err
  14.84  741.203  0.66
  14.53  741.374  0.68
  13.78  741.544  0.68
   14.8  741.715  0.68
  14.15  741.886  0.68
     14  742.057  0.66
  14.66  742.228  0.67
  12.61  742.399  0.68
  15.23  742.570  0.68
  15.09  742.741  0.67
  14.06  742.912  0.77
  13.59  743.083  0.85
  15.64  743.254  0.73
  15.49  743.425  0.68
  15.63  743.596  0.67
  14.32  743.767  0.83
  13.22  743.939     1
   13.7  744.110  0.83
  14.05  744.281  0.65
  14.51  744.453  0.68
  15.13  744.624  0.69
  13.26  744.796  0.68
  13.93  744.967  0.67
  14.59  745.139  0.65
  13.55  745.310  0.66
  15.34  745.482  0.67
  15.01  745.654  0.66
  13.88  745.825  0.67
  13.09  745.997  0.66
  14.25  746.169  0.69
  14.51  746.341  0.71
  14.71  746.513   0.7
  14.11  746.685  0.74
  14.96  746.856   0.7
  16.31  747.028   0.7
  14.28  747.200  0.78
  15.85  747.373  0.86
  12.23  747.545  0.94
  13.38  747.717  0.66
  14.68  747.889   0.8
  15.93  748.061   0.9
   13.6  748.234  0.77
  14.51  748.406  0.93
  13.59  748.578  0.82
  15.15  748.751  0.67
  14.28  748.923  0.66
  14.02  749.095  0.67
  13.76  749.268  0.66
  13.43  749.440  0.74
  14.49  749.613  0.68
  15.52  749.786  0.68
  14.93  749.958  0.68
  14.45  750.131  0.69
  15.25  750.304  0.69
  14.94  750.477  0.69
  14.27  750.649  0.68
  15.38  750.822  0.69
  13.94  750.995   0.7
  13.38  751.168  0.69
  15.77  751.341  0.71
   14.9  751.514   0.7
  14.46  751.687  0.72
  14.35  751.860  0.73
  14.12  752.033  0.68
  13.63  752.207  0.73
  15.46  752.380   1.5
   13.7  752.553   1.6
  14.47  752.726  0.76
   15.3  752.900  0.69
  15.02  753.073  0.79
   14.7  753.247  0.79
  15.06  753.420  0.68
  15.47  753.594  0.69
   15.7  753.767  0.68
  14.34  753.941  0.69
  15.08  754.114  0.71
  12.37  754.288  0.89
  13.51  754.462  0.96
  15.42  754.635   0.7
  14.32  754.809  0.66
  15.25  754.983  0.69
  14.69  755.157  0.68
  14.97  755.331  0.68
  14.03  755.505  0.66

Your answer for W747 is 0.05 nm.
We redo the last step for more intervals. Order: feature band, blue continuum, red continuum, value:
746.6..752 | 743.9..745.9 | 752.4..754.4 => -0.026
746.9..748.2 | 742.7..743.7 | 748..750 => -0.009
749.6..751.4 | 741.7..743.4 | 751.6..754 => -0.015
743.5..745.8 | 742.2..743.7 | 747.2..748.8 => 0.035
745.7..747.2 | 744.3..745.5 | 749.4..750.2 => -0.011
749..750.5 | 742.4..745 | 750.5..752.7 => -0.006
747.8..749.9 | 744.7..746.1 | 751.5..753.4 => -0.015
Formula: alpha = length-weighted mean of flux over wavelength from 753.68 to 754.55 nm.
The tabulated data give 14.2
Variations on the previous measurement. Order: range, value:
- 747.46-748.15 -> 14.1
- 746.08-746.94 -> 14.5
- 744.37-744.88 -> 14.3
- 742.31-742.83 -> 14.3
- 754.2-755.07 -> 14.2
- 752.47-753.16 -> 14.6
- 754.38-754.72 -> 14.5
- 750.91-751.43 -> 14.4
